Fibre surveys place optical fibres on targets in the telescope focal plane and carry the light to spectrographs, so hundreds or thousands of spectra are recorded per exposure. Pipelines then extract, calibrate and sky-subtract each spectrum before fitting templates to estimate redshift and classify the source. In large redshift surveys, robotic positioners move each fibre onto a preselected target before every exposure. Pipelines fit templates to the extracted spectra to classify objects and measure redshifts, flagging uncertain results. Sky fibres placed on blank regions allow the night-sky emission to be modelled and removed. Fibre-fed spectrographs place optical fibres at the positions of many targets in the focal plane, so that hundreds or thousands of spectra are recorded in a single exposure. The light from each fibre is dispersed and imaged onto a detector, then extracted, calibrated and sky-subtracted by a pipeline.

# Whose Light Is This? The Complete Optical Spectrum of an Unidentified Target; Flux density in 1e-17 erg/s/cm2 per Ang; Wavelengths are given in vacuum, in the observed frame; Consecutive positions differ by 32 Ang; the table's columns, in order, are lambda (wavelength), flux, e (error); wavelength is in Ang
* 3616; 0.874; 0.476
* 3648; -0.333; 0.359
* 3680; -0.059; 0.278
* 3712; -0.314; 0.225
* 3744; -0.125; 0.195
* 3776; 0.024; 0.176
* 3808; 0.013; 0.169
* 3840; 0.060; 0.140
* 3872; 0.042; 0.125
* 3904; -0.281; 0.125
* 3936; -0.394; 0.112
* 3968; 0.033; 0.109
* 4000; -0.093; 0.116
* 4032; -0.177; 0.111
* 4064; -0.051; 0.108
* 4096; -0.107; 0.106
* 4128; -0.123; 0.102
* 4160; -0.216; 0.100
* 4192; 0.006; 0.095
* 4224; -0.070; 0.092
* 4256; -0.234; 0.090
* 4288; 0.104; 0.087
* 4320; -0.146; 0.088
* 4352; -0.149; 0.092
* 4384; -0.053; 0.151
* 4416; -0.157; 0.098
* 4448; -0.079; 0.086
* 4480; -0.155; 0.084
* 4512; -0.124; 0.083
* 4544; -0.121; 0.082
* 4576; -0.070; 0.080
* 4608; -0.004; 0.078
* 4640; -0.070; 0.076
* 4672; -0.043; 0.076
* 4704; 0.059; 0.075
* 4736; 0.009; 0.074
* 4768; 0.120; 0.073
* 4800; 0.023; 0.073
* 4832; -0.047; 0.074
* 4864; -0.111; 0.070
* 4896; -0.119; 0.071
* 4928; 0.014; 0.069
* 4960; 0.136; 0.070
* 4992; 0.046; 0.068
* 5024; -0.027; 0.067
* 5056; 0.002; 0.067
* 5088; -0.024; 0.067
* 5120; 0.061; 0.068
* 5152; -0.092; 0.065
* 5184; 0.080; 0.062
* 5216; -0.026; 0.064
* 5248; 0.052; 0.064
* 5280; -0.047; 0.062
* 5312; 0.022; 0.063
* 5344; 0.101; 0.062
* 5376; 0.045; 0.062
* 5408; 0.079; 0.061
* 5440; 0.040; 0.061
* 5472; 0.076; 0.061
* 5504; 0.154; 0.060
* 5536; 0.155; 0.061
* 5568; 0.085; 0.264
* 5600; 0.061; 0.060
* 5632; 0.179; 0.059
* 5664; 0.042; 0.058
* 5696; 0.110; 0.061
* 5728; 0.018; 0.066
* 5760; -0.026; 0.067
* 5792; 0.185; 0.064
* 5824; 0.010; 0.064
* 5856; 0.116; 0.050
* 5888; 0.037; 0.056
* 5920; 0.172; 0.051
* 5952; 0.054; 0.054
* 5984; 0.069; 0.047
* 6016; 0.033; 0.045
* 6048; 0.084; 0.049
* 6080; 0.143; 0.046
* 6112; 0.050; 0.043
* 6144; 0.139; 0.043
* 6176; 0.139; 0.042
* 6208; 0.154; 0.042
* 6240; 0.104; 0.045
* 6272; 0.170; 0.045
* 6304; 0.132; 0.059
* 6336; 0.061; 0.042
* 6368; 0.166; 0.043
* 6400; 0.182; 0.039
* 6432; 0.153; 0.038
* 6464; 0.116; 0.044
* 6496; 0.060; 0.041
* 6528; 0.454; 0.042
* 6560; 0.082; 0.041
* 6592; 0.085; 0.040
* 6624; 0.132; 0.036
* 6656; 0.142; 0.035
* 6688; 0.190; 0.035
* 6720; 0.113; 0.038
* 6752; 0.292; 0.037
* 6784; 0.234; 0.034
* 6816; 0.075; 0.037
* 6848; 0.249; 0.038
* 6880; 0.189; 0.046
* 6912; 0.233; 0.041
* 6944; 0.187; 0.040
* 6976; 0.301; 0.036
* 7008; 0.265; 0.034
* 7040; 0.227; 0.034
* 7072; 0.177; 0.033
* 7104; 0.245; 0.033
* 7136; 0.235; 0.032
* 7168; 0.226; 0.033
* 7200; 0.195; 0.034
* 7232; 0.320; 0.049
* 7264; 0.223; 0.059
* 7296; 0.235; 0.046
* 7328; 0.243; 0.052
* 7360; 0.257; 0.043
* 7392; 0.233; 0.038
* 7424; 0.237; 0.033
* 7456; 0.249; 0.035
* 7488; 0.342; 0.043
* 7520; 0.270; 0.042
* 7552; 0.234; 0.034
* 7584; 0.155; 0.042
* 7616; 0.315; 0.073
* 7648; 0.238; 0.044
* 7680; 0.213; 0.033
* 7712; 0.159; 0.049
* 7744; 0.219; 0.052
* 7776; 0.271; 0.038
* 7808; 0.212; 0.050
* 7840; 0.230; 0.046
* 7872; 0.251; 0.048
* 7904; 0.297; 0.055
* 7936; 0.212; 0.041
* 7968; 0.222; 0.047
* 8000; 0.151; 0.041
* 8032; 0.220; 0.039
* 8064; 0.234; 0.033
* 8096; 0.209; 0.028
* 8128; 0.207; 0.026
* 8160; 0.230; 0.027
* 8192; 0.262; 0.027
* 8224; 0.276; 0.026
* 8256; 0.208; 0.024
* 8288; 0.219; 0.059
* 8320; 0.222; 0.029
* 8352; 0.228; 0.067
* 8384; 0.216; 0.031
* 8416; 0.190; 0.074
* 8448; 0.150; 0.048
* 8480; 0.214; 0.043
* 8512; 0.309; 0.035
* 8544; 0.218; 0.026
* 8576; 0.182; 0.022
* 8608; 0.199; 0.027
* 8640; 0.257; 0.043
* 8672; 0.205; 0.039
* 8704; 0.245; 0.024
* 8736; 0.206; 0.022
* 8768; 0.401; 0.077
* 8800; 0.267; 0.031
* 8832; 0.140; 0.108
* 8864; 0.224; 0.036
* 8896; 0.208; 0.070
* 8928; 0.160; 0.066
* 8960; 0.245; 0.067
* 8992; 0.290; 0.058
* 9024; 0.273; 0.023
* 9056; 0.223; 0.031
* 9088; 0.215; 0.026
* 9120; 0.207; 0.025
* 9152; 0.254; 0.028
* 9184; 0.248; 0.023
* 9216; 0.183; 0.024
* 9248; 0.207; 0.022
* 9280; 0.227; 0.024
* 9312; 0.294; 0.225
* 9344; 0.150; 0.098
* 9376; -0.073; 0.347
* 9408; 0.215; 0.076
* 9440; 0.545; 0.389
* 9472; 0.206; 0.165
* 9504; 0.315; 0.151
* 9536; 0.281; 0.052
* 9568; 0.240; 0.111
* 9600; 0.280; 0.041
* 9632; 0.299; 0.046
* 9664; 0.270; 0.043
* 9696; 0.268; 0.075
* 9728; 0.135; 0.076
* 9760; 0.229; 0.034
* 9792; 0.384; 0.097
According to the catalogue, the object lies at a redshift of 0.75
